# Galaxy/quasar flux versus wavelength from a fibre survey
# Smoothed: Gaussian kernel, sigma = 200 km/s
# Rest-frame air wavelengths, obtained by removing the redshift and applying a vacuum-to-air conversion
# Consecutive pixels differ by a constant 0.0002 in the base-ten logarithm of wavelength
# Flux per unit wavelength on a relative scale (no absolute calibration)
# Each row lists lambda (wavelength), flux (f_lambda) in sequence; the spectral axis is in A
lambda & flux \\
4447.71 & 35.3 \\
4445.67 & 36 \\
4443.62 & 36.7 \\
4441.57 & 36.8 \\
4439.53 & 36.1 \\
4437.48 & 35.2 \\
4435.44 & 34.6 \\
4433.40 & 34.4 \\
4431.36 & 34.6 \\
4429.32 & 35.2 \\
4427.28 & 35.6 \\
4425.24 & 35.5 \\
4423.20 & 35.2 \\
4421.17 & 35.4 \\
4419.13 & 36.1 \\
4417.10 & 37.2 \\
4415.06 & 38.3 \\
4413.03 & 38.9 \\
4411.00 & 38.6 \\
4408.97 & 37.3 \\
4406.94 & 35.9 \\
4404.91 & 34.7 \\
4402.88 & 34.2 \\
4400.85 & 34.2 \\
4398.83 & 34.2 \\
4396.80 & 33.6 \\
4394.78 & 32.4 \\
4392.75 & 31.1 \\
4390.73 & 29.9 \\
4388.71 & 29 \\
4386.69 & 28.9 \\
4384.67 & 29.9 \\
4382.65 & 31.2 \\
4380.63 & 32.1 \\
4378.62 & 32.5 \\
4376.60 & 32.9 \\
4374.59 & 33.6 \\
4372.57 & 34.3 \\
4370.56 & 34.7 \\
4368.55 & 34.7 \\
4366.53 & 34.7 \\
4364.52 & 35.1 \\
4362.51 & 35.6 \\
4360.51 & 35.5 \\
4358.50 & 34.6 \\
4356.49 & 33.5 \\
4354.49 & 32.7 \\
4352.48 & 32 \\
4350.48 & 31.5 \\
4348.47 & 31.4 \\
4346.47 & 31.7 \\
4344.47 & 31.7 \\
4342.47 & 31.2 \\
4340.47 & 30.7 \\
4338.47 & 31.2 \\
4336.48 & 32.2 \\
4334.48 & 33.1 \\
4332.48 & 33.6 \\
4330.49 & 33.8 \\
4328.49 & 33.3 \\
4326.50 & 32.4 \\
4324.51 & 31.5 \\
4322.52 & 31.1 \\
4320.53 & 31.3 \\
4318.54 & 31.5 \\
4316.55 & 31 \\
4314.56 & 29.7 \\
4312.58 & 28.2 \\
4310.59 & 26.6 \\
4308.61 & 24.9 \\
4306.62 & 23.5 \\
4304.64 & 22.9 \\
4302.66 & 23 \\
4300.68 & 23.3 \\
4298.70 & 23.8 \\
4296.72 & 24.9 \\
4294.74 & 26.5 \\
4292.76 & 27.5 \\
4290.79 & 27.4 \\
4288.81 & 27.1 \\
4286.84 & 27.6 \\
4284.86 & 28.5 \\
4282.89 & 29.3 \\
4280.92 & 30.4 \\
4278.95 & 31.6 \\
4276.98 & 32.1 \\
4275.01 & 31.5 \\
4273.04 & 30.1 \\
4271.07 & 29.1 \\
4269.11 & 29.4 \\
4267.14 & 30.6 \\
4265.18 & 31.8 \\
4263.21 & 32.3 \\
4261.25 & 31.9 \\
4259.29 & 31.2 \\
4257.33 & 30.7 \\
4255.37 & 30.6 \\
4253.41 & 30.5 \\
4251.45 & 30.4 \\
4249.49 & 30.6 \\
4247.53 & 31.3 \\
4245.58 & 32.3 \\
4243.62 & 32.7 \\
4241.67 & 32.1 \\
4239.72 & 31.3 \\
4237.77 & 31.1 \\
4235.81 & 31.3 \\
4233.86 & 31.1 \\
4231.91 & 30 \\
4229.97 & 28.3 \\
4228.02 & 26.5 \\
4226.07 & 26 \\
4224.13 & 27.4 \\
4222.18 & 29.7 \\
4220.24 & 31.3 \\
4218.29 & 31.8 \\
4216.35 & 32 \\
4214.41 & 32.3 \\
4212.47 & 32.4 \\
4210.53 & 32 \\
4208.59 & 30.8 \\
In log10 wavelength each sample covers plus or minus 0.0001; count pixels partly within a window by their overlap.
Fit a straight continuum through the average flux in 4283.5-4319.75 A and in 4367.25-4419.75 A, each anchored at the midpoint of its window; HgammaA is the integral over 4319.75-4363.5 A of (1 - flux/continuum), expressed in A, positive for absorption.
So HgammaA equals -4.1 A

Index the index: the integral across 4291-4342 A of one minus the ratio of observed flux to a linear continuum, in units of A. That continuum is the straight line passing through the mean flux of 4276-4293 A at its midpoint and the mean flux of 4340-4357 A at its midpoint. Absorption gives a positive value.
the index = 2.8 A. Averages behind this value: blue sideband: 29.1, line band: 28.9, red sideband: 31.8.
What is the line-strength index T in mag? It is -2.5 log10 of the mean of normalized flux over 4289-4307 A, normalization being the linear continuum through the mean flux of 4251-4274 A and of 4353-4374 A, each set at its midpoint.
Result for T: 0.27 mag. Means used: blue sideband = 30.7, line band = 24.9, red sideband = 34.5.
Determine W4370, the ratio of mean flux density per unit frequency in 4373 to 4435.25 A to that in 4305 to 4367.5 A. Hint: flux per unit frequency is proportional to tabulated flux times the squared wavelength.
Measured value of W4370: 1.11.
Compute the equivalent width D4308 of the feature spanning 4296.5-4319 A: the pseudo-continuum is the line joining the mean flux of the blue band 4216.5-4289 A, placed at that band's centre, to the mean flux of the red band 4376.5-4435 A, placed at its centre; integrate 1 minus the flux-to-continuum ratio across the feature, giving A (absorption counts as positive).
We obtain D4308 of 4.0 A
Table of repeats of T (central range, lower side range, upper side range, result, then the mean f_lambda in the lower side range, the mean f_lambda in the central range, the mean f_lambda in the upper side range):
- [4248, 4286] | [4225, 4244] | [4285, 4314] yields -0.11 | 30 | 30.7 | 25.7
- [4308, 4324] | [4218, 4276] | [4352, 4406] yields 0.08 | 30.5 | 29.5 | 33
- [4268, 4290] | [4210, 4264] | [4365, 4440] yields 0.07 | 30.7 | 29.7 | 34.2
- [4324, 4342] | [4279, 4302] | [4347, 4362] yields -0.05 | 27.1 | 32.4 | 33.1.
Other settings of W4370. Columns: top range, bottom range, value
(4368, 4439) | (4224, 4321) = 1.25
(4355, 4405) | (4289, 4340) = 1.18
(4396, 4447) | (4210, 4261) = 1.27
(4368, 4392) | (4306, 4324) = 1.14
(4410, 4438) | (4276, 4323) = 1.38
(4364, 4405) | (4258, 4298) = 1.16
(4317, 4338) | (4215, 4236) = 1.15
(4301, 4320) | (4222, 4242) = 0.94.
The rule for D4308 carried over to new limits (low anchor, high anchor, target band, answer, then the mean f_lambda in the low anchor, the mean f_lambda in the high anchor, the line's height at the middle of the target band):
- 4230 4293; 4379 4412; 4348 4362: -0.4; 30.5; 32.9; 32.2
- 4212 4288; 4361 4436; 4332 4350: 0.5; 30.5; 34.2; 32.8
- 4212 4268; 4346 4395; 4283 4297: 1.8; 30.7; 32.6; 31.5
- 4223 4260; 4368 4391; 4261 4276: -0.1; 30.3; 32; 30.6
